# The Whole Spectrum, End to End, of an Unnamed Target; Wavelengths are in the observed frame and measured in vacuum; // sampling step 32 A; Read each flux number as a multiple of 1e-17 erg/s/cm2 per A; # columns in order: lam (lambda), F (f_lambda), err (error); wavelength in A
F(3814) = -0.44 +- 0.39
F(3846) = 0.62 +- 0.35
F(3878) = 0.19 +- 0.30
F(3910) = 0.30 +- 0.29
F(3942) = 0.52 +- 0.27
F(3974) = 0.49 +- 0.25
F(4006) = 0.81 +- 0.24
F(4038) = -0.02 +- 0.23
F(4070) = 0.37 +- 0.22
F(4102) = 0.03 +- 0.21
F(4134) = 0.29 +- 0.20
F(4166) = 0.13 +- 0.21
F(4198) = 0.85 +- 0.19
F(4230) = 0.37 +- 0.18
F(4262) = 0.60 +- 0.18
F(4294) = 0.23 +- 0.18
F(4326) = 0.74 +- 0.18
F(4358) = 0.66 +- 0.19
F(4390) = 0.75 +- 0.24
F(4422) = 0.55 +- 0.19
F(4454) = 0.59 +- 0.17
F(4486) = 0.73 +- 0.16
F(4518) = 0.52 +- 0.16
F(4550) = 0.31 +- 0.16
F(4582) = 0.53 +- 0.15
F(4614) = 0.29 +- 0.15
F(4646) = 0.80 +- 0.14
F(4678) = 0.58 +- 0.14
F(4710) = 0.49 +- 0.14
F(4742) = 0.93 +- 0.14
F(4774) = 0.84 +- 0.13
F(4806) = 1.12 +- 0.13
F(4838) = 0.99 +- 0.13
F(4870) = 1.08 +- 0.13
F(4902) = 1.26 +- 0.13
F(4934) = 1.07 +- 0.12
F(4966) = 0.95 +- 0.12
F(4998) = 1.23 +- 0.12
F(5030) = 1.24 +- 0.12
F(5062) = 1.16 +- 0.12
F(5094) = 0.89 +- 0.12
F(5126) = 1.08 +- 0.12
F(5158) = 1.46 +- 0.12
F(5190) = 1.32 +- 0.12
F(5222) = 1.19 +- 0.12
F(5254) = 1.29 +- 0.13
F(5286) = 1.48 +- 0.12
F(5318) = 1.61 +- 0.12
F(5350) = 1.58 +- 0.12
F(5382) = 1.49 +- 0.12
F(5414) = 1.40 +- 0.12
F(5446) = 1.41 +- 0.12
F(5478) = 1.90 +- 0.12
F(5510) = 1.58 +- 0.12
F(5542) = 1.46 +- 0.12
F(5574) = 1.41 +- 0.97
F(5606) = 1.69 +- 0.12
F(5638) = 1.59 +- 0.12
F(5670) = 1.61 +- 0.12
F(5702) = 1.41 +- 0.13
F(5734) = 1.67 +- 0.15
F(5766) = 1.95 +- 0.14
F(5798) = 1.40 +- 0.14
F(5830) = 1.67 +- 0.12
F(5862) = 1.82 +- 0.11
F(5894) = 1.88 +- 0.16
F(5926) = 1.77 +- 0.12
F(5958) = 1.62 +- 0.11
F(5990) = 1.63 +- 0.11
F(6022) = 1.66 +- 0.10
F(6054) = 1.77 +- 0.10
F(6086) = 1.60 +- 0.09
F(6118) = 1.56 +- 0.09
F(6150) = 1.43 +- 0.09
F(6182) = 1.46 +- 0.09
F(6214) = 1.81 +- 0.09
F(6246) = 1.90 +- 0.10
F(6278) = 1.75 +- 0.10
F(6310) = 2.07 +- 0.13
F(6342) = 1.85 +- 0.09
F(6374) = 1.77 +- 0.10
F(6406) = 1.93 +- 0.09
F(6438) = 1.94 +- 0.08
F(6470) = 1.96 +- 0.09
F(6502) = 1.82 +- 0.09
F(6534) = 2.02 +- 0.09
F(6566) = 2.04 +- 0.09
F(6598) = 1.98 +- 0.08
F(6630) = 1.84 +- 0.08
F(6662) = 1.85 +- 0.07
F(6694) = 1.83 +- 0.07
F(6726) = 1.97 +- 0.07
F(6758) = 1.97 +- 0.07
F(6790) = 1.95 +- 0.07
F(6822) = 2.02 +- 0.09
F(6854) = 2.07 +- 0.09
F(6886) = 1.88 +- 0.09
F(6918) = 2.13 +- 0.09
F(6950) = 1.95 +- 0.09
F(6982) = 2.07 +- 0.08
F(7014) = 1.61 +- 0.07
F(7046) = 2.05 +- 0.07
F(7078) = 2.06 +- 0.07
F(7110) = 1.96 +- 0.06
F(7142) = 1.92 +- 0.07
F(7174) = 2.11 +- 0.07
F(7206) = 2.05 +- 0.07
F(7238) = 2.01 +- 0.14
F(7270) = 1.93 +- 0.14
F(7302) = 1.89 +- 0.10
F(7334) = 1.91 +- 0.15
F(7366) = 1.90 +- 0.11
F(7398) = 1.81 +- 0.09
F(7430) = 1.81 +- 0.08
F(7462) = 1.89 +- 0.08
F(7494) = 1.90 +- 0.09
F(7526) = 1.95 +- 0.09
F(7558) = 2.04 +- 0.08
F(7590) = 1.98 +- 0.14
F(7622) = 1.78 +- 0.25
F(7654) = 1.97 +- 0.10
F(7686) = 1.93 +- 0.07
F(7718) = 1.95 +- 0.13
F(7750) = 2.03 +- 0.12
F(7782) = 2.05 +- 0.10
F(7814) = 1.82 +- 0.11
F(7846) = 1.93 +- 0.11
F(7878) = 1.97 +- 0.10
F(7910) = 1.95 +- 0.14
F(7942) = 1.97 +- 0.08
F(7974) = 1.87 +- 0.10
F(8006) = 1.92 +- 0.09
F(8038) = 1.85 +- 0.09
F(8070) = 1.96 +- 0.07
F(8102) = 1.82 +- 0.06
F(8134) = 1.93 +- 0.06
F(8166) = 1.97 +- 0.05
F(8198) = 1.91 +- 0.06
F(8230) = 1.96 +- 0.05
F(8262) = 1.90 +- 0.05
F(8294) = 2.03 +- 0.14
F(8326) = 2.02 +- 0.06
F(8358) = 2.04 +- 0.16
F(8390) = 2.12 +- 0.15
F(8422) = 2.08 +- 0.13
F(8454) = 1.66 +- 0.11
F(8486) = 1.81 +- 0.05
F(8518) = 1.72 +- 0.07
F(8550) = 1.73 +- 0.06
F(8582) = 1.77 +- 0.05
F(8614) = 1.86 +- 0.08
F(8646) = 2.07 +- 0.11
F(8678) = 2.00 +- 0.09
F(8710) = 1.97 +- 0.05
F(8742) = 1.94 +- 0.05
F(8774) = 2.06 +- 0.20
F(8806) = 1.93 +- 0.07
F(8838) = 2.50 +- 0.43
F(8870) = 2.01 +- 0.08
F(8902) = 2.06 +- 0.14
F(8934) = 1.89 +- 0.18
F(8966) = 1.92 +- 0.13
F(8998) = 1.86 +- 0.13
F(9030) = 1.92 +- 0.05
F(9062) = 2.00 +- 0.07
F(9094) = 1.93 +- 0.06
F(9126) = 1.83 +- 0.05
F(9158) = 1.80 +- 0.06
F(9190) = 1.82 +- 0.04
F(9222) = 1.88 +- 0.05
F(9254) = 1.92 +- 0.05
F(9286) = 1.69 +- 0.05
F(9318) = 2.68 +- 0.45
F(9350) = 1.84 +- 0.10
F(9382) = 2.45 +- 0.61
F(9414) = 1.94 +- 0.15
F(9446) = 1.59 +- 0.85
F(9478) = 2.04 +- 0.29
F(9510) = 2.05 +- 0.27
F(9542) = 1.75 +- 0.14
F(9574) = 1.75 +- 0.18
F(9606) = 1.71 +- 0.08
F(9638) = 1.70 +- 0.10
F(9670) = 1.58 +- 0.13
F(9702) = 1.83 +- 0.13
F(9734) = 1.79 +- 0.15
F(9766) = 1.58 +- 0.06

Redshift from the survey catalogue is 0.19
